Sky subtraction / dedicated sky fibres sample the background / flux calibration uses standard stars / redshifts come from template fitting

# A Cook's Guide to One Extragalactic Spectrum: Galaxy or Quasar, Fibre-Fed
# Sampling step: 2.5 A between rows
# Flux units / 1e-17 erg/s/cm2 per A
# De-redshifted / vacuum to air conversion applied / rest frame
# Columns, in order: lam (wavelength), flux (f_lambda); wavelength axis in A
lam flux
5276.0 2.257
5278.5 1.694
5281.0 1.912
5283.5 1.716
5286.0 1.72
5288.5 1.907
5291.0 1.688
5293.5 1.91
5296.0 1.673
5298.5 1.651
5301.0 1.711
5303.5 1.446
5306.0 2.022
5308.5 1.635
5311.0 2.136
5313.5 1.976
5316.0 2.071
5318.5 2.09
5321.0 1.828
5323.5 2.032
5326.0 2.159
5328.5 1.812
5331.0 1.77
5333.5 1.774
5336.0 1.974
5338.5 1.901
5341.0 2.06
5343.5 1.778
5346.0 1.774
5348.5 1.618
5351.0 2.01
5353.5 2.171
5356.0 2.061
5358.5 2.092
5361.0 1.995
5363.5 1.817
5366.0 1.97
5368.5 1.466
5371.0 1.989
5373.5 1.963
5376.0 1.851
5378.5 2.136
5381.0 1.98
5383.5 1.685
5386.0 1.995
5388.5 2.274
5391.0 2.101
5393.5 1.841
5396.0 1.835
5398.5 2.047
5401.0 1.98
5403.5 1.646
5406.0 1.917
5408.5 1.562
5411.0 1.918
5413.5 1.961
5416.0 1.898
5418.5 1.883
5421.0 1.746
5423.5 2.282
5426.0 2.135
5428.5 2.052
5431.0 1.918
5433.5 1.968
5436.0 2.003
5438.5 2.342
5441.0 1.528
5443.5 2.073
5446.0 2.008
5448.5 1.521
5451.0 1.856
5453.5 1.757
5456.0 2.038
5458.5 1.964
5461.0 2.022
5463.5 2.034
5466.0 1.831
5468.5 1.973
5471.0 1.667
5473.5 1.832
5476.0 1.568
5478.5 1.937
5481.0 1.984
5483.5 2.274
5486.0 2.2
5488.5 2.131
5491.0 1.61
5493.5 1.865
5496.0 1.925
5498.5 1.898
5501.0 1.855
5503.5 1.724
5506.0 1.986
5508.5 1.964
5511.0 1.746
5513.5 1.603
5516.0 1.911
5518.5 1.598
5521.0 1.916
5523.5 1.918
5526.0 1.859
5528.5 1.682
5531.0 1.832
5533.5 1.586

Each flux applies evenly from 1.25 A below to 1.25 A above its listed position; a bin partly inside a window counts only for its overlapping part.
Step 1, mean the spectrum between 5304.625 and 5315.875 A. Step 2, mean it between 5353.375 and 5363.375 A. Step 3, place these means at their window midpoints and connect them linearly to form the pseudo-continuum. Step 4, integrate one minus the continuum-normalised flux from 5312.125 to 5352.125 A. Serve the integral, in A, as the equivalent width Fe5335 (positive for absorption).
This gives 1.51 A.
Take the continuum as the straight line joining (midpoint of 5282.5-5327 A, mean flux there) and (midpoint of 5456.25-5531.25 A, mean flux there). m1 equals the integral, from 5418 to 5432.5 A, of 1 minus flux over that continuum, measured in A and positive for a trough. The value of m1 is -1.07 A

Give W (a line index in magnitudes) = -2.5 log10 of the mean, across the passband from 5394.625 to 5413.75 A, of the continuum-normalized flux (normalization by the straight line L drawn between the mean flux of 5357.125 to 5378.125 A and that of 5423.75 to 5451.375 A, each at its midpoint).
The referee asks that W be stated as 0.05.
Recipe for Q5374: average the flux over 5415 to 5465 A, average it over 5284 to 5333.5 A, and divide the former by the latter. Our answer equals 1.1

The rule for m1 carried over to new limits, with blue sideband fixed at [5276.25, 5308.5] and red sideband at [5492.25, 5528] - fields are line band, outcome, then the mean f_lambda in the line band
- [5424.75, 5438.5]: -1.77 A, 2.04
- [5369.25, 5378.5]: -0.74 A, 1.94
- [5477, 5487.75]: -1.53 A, 2.09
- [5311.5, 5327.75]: -2.29 A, 2.02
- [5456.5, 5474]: -0.86 A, 1.91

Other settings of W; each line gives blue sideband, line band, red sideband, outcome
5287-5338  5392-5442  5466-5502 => -0.02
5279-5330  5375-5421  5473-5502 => -0.01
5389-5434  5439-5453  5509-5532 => 0.04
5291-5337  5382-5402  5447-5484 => -0.06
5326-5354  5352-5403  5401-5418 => -0.06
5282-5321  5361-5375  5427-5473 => 0.01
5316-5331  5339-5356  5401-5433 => 0.03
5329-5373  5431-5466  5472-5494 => 0.00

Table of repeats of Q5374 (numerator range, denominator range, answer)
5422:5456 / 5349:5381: 1.00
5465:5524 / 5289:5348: 1.01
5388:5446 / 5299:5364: 1.02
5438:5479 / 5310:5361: 0.96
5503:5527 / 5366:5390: 0.95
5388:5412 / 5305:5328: 0.96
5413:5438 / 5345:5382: 1.04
